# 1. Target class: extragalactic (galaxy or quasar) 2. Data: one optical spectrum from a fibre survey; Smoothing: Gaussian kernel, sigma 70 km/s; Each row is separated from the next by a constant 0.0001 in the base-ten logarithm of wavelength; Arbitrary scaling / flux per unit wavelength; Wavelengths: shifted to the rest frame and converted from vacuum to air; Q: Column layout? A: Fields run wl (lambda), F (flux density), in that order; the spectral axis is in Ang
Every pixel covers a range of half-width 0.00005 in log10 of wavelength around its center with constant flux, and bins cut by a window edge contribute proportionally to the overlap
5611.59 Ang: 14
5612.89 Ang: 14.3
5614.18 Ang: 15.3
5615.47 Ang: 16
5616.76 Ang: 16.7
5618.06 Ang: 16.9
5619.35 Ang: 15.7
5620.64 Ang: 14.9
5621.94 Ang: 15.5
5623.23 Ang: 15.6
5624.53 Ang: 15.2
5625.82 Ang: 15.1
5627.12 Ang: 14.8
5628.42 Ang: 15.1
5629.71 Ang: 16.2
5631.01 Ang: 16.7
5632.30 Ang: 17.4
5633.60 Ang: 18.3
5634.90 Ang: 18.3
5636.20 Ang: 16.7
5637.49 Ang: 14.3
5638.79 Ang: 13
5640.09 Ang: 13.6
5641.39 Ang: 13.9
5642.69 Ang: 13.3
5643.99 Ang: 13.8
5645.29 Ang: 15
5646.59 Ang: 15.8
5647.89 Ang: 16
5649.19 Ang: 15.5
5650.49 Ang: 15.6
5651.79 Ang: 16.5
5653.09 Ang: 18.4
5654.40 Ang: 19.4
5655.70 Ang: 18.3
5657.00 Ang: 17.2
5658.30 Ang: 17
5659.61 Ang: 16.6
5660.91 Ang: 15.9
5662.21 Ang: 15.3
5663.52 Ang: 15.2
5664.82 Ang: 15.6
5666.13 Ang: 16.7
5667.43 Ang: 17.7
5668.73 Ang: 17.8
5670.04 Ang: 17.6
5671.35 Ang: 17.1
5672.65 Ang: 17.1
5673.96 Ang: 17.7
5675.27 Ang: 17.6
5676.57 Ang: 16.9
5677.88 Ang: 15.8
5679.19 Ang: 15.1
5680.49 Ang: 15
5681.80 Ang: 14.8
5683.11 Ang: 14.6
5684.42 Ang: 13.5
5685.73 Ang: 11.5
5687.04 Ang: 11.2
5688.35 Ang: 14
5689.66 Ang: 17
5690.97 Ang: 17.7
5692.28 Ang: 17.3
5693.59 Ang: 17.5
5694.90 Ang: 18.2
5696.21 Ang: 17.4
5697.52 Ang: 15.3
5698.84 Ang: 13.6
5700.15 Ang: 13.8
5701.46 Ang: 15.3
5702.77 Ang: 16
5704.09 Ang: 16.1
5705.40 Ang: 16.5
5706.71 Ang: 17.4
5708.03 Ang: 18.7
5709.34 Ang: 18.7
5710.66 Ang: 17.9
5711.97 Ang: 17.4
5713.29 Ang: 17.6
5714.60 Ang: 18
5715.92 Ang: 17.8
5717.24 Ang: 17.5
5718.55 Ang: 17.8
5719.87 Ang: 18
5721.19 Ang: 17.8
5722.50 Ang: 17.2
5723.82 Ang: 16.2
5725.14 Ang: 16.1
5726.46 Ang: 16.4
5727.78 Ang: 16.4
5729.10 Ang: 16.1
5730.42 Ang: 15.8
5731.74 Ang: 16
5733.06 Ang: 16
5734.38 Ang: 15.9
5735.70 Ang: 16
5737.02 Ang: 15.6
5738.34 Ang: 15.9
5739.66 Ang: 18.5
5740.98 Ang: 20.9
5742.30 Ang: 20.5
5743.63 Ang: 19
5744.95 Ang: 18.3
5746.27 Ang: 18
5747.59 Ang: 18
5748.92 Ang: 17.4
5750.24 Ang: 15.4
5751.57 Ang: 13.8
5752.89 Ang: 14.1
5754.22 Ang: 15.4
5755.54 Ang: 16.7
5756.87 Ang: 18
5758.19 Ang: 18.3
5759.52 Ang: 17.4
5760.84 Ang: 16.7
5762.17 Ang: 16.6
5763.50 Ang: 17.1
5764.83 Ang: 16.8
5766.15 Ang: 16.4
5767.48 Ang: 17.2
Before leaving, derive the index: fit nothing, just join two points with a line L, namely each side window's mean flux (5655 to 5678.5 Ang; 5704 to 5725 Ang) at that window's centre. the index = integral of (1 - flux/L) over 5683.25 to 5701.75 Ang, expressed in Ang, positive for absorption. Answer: 2.2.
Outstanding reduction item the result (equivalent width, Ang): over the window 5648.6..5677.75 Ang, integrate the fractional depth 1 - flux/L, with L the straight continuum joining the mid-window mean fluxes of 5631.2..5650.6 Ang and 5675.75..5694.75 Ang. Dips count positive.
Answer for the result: -3.1 Ang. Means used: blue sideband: 15.4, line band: 16.9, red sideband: 15.2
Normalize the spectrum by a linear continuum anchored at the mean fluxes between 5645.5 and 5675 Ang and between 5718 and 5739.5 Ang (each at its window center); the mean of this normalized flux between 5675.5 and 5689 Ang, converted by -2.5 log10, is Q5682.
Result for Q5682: 0.16 mag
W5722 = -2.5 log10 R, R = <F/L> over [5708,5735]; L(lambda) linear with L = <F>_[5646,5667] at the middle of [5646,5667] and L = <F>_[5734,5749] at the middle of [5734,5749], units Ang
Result 0.032 mag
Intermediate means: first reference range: 16.6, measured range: 17.1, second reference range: 17.9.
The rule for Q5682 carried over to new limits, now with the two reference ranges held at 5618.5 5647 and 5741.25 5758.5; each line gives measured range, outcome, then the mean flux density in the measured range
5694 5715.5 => -0.02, 16.8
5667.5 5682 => -0.04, 16.7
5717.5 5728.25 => -0.02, 17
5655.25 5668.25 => -0.05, 16.5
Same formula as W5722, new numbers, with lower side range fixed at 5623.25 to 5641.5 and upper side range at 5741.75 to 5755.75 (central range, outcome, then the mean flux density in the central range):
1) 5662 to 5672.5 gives -0.04 mag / 16.7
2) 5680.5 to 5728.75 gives 0.01 mag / 16.3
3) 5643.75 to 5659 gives -0.05 mag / 16.6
